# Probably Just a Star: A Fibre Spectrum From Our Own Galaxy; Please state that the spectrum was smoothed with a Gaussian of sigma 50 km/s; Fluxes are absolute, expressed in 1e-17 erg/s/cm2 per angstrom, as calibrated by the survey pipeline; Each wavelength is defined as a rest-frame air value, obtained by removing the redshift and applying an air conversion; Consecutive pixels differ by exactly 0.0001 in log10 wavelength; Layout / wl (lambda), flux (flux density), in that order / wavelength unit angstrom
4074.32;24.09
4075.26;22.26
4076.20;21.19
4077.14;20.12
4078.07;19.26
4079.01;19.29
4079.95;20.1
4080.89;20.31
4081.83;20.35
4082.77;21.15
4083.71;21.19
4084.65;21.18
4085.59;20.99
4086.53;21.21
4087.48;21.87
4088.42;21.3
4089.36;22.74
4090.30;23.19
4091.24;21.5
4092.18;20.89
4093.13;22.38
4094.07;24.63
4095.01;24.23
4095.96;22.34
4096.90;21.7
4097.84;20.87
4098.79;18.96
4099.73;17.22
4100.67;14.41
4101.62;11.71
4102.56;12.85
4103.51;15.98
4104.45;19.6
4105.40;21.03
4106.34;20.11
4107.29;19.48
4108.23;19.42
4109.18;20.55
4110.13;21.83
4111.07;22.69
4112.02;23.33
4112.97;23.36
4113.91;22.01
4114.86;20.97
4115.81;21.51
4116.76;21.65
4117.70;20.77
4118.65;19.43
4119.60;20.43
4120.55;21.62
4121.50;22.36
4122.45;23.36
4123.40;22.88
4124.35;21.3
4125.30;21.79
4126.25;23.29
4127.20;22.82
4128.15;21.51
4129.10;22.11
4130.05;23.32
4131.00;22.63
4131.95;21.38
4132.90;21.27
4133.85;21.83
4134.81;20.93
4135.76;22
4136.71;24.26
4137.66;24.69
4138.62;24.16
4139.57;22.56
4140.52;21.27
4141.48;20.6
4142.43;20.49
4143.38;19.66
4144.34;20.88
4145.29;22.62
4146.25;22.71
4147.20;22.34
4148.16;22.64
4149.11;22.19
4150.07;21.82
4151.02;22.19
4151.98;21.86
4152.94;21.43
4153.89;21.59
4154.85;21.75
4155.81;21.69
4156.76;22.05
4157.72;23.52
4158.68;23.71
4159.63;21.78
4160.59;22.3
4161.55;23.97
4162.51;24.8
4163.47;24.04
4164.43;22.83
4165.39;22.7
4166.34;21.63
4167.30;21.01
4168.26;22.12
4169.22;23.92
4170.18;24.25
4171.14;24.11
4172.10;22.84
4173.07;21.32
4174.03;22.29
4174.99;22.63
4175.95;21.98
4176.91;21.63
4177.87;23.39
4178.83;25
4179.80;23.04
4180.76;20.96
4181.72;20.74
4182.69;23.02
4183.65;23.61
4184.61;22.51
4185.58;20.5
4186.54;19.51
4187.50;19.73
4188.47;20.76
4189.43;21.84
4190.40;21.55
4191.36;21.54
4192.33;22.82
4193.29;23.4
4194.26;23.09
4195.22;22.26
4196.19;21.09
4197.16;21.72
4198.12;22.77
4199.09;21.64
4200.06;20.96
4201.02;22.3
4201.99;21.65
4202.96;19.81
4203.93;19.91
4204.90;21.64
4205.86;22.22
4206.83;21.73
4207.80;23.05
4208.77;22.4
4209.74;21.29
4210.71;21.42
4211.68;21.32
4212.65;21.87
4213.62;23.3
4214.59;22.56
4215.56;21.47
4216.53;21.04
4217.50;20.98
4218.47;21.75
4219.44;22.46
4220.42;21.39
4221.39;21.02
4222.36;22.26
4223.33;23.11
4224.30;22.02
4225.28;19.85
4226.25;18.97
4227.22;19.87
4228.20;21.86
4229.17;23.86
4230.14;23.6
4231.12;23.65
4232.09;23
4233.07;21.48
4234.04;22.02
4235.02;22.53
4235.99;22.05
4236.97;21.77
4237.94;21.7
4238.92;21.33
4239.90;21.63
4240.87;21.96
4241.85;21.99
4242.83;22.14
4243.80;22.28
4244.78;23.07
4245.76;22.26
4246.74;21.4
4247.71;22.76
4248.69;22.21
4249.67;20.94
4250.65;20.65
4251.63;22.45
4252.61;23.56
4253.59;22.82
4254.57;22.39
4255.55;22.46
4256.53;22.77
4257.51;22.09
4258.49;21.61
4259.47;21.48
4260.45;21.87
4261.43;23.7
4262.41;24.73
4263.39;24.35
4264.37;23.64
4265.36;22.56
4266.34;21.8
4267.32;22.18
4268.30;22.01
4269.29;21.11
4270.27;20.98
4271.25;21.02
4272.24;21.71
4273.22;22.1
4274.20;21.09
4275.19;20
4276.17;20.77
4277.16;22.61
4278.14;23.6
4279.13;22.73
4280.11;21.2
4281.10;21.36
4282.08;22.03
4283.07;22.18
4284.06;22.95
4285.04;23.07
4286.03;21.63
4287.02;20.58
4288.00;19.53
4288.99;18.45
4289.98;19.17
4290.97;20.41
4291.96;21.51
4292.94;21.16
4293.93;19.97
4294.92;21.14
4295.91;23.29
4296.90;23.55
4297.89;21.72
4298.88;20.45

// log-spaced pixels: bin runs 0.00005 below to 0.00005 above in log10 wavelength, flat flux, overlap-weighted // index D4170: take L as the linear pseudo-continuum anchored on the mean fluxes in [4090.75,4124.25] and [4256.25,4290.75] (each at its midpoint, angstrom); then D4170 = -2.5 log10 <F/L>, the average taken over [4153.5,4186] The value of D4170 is -0.08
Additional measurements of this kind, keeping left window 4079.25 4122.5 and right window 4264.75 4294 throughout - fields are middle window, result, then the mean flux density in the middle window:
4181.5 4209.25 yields -0.035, 21.7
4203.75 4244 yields -0.035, 21.9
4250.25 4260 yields -0.047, 22.2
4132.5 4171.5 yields -0.077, 22.4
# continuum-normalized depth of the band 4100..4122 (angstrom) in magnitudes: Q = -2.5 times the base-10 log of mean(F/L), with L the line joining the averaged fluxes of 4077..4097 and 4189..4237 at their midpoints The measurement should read 0.09 mag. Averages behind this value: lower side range 21.5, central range 19.9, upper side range 21.9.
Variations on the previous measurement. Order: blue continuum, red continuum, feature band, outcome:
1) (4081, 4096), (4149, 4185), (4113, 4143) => 0.012 mag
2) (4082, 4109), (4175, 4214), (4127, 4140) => -0.086 mag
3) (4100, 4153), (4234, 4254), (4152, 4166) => -0.062 mag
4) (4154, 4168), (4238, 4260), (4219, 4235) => 0.016 mag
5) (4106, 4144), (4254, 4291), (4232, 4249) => -0.011 mag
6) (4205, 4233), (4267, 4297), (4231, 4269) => -0.033 mag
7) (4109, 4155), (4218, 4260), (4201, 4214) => 0.017 mag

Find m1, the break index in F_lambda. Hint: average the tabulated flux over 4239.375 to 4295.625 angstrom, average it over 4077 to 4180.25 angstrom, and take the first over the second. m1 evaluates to 1.0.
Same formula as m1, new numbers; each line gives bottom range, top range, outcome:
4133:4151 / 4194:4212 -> 0.98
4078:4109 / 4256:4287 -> 1.10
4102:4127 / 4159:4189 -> 1.07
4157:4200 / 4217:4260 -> 0.98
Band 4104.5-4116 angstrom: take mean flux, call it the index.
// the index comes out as 21.3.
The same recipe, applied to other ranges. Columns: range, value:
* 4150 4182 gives 22.6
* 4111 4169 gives 22.2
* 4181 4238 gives 21.8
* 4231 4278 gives 22.1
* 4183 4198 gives 21.8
